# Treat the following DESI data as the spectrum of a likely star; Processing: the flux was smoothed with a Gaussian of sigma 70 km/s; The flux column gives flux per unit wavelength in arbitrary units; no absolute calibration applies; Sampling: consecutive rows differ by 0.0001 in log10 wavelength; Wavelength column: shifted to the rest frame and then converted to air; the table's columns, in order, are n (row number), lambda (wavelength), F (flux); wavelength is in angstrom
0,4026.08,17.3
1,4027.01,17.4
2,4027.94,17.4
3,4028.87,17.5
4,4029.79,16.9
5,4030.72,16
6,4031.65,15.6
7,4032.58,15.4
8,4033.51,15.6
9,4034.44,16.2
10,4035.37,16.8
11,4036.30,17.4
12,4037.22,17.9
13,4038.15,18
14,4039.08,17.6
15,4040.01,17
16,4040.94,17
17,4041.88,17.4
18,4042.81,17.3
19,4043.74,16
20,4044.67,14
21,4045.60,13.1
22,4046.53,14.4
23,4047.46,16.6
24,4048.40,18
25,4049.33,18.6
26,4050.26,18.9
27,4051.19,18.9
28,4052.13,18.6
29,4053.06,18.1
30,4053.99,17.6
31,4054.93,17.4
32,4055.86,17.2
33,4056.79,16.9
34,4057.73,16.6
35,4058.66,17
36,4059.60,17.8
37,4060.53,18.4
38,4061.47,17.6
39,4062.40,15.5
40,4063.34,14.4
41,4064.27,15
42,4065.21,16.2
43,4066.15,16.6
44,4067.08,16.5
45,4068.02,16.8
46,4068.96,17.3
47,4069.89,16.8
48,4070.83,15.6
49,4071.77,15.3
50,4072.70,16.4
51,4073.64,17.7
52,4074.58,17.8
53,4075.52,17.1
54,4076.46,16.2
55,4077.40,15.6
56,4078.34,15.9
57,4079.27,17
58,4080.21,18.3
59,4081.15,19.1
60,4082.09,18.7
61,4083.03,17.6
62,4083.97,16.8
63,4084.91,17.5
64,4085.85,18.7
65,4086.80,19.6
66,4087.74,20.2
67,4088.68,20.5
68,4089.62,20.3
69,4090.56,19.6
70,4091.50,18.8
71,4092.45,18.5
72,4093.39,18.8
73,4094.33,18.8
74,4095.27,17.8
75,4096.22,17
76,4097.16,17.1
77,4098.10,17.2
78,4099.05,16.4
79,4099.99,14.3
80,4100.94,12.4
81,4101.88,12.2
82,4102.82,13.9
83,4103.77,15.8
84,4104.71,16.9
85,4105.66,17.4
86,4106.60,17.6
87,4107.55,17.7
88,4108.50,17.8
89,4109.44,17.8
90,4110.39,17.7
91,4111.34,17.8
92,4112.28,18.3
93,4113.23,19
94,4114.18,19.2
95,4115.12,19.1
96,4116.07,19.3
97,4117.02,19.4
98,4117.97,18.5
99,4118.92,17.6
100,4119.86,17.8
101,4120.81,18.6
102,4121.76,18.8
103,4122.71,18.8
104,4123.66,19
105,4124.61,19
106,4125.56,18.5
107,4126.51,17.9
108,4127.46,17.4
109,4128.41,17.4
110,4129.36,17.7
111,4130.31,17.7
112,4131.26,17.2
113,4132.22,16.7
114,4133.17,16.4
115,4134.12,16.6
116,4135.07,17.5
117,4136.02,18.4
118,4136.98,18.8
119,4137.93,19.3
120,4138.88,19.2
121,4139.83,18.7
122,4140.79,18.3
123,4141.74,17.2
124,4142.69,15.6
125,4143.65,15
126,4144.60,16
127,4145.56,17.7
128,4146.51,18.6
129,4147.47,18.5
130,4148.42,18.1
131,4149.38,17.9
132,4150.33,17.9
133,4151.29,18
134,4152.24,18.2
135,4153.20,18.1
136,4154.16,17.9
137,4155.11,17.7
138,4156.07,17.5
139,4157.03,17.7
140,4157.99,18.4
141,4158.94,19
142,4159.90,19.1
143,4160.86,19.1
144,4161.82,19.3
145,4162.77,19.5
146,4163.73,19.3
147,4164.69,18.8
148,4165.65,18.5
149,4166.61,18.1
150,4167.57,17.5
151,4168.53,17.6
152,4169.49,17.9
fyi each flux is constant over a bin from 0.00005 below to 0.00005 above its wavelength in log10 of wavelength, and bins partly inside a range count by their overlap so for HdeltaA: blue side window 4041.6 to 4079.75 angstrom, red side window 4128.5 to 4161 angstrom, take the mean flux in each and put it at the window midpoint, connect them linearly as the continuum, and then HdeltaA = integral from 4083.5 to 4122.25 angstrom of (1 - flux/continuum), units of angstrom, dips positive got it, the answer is -1.1 angstrom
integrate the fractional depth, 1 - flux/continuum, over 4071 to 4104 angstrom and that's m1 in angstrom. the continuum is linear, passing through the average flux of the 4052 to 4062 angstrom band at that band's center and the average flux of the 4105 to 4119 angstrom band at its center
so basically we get 1.2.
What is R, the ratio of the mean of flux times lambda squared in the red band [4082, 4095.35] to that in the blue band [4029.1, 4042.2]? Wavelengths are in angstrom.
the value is 1.15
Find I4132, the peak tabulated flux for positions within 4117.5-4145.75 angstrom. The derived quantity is 19.3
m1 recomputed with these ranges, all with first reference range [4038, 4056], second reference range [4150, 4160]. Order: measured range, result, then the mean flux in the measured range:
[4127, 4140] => 0.1 angstrom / 17.8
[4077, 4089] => -0.5 angstrom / 18.1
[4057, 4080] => 0.9 angstrom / 16.6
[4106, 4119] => -0.5 angstrom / 18.4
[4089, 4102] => 0.2 angstrom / 17.3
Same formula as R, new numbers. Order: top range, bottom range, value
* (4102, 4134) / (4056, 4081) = 1.09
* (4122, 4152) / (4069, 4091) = 1.03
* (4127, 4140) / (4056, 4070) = 1.11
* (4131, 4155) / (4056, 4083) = 1.09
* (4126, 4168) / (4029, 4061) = 1.11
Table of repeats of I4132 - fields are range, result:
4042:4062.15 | 18.9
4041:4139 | 20.5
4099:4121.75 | 19.4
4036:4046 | 18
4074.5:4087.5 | 19.6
